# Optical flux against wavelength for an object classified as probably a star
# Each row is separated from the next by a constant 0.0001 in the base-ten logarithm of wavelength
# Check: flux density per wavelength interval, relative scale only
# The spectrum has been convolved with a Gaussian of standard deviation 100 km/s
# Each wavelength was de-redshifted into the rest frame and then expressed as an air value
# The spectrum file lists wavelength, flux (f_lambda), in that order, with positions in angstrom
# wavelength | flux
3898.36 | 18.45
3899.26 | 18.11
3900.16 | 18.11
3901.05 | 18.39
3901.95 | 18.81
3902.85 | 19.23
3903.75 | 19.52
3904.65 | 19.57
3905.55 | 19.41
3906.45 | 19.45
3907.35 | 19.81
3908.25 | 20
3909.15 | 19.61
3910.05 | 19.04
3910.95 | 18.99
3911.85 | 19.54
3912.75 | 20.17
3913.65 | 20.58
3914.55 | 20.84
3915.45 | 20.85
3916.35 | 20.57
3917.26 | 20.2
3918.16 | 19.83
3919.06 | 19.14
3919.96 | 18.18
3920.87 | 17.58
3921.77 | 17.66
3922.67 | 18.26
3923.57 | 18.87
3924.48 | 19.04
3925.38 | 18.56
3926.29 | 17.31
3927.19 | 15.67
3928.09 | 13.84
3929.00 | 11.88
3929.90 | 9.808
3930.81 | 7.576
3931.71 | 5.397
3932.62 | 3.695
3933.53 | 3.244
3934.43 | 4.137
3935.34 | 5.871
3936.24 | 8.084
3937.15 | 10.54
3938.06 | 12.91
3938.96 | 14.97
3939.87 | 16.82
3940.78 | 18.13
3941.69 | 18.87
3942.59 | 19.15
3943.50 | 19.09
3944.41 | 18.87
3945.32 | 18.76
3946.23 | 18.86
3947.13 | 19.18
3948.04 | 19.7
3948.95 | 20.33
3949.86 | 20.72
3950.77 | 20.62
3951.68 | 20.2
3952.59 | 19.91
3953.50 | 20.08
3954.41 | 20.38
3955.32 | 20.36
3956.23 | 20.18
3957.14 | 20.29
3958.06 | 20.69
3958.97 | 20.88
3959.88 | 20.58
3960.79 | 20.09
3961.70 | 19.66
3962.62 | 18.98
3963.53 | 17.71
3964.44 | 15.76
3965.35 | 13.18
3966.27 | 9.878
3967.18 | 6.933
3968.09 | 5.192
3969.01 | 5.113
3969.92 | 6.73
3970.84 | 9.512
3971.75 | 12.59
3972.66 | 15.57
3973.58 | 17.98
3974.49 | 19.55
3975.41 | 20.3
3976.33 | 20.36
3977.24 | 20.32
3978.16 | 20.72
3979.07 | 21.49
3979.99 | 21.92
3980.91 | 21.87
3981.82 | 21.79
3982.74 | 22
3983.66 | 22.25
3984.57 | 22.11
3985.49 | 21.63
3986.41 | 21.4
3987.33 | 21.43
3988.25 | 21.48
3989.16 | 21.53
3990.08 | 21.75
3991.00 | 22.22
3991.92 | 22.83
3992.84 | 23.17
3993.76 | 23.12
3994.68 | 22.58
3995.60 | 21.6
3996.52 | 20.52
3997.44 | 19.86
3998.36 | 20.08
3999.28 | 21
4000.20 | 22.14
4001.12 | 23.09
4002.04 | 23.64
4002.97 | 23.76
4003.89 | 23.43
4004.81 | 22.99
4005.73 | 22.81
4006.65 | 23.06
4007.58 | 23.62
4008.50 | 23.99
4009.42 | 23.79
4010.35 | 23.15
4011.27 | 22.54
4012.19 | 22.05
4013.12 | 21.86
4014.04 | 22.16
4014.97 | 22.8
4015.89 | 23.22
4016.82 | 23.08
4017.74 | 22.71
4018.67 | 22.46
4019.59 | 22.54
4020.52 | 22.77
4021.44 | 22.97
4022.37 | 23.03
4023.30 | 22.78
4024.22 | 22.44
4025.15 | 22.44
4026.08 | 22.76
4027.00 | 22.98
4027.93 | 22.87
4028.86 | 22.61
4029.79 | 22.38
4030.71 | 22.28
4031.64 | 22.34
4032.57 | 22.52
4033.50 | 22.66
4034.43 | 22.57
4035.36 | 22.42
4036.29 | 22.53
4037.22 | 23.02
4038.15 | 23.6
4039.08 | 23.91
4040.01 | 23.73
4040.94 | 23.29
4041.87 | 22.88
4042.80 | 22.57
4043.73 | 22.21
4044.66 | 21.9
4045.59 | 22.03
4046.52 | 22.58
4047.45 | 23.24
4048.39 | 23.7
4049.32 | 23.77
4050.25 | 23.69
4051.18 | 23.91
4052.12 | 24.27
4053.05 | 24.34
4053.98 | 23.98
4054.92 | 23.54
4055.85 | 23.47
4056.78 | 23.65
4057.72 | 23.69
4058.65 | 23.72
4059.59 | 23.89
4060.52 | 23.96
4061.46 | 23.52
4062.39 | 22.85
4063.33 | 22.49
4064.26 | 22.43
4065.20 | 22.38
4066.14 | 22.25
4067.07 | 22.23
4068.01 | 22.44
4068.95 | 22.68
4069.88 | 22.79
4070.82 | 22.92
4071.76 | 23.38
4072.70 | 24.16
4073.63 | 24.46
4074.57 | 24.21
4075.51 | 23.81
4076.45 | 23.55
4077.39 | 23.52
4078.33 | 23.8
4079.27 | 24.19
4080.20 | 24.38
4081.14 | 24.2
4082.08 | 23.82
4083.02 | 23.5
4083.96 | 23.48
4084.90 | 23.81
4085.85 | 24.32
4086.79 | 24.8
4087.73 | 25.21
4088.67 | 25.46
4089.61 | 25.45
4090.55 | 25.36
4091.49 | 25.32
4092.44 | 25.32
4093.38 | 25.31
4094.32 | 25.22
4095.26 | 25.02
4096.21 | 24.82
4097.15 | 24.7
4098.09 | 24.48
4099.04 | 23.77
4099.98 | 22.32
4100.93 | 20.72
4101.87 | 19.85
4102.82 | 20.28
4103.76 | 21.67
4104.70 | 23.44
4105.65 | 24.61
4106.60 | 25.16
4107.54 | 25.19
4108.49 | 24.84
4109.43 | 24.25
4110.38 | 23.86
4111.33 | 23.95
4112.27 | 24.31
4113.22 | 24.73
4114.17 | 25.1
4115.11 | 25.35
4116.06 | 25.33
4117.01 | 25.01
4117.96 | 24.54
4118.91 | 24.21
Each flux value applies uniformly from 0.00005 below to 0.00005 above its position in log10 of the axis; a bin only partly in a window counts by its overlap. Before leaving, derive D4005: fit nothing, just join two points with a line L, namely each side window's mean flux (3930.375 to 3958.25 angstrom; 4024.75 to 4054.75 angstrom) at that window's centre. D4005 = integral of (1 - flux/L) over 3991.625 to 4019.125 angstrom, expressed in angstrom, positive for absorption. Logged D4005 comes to -3.0 angstrom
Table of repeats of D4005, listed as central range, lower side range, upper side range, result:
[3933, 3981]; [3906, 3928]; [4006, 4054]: 9.5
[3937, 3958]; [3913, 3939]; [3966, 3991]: -4.1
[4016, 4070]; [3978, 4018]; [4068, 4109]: 0.3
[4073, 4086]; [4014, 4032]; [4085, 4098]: 0.4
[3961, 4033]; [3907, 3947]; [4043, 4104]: -3.0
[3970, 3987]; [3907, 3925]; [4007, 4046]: 1.6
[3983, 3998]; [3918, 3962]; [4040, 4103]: -2.1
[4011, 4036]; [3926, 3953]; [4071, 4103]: -3.4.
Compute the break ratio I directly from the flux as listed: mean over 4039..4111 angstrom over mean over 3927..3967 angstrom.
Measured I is 1.5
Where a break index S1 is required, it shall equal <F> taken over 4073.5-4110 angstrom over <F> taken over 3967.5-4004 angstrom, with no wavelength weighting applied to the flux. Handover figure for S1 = 1.2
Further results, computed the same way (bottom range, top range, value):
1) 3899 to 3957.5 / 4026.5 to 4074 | 1.35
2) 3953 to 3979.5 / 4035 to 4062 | 1.41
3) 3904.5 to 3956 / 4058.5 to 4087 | 1.39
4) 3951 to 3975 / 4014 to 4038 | 1.41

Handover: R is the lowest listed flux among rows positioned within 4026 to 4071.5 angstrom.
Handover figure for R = 21.9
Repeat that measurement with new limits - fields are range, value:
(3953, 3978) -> 5.113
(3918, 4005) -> 3.244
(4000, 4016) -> 21.86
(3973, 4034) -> 17.98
